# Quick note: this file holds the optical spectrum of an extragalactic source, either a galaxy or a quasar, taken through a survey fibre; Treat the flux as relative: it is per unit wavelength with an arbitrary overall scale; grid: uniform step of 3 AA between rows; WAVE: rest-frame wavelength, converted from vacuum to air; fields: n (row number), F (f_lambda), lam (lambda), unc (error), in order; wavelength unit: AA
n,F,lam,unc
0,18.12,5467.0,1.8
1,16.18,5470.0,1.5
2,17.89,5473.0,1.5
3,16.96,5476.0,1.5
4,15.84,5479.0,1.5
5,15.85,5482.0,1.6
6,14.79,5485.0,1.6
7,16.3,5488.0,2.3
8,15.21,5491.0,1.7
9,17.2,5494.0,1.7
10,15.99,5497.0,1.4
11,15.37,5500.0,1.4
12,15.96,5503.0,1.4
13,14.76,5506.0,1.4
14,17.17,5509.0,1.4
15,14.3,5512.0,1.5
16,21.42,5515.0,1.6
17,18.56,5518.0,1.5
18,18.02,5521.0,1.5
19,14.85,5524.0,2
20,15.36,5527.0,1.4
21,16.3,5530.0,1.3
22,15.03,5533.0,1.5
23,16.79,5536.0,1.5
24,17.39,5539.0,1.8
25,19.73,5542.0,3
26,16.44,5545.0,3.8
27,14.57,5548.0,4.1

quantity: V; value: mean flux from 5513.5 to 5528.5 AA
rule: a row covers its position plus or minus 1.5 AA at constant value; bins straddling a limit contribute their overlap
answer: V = 17.6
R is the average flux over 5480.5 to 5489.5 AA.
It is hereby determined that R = 15.6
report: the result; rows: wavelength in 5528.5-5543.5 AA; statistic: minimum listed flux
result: 15.03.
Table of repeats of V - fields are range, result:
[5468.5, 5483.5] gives 16.5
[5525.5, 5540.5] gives 16.2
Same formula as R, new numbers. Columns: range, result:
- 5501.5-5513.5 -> 15.5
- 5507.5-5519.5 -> 17.9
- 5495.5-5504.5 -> 15.8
